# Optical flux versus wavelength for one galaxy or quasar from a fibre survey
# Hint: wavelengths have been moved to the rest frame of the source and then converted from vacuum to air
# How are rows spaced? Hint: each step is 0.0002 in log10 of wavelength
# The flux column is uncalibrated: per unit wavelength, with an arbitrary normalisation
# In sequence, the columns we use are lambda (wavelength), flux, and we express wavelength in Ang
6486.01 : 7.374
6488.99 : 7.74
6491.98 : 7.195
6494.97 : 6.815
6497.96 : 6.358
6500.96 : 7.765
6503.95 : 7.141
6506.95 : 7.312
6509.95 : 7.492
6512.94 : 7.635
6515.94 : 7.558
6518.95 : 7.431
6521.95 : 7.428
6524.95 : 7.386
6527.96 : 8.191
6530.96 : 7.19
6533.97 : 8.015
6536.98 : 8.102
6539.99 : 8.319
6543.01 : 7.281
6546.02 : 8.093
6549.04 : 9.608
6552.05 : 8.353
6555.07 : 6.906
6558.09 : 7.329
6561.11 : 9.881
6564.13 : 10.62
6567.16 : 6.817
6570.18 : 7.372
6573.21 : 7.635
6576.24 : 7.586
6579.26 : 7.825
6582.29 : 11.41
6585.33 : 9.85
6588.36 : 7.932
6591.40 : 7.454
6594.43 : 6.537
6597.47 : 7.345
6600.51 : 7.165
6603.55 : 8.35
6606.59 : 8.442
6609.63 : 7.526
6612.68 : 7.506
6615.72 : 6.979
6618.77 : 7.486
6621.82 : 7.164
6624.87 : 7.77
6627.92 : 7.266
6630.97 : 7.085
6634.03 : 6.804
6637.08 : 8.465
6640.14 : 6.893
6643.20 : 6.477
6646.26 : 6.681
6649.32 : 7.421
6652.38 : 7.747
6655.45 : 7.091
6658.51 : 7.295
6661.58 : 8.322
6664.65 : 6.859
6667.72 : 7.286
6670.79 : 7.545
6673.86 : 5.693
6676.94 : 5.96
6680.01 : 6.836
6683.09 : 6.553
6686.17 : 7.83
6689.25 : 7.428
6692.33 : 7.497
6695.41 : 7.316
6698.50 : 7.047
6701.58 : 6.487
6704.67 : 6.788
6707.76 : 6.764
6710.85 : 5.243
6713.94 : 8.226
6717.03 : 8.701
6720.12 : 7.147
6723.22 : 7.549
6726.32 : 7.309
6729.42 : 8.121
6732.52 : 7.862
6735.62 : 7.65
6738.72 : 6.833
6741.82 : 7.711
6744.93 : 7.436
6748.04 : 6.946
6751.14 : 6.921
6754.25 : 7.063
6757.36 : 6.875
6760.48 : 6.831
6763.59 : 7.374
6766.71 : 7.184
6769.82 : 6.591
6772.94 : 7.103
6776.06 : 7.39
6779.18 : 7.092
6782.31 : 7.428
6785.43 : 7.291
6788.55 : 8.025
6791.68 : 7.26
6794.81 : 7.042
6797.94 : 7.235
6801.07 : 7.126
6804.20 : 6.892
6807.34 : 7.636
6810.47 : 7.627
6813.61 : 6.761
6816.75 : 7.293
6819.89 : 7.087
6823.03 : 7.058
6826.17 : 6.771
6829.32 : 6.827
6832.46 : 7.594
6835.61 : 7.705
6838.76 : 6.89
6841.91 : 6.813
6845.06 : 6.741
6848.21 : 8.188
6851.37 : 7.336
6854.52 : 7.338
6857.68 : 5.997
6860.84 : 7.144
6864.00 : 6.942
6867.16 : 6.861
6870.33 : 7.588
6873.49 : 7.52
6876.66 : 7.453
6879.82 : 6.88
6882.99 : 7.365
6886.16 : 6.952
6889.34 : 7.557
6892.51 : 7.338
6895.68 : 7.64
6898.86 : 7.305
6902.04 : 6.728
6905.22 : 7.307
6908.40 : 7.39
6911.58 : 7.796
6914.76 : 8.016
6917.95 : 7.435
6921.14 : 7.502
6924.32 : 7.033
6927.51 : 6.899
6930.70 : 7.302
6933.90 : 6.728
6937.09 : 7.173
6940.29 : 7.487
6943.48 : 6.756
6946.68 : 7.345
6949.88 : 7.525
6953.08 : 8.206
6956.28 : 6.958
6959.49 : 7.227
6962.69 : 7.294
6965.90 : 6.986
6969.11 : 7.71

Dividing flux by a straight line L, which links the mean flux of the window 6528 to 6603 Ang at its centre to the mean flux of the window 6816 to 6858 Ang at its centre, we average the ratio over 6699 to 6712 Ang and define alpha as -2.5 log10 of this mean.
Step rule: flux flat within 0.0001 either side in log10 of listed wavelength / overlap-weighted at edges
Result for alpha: 0.19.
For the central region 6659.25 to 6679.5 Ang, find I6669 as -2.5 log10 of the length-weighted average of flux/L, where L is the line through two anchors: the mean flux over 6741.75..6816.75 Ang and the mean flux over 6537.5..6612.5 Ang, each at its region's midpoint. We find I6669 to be 0.11 mag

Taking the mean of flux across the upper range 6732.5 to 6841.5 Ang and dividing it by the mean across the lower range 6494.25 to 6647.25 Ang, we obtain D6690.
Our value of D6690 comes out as 0.93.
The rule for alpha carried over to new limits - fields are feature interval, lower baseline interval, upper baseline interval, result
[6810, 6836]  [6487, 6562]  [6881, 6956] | 0.04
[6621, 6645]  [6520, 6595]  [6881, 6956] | 0.11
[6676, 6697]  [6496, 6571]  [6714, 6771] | 0.06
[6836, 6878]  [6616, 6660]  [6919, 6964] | 0.01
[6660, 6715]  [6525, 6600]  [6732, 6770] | 0.08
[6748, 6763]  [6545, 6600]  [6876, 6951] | 0.11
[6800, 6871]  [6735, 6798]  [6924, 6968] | 0.01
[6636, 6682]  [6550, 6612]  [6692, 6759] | 0.08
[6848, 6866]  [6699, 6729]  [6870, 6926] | 0.04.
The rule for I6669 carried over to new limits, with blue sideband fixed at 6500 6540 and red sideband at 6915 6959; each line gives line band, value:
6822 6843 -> 0.04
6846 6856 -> -0.03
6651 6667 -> 0.01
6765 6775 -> 0.06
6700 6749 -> 0.02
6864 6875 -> 0.01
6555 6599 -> -0.09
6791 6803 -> 0.04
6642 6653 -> 0.07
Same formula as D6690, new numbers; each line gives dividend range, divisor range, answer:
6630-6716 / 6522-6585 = 0.86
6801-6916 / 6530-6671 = 0.93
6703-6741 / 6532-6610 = 0.90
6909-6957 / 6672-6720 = 1.06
